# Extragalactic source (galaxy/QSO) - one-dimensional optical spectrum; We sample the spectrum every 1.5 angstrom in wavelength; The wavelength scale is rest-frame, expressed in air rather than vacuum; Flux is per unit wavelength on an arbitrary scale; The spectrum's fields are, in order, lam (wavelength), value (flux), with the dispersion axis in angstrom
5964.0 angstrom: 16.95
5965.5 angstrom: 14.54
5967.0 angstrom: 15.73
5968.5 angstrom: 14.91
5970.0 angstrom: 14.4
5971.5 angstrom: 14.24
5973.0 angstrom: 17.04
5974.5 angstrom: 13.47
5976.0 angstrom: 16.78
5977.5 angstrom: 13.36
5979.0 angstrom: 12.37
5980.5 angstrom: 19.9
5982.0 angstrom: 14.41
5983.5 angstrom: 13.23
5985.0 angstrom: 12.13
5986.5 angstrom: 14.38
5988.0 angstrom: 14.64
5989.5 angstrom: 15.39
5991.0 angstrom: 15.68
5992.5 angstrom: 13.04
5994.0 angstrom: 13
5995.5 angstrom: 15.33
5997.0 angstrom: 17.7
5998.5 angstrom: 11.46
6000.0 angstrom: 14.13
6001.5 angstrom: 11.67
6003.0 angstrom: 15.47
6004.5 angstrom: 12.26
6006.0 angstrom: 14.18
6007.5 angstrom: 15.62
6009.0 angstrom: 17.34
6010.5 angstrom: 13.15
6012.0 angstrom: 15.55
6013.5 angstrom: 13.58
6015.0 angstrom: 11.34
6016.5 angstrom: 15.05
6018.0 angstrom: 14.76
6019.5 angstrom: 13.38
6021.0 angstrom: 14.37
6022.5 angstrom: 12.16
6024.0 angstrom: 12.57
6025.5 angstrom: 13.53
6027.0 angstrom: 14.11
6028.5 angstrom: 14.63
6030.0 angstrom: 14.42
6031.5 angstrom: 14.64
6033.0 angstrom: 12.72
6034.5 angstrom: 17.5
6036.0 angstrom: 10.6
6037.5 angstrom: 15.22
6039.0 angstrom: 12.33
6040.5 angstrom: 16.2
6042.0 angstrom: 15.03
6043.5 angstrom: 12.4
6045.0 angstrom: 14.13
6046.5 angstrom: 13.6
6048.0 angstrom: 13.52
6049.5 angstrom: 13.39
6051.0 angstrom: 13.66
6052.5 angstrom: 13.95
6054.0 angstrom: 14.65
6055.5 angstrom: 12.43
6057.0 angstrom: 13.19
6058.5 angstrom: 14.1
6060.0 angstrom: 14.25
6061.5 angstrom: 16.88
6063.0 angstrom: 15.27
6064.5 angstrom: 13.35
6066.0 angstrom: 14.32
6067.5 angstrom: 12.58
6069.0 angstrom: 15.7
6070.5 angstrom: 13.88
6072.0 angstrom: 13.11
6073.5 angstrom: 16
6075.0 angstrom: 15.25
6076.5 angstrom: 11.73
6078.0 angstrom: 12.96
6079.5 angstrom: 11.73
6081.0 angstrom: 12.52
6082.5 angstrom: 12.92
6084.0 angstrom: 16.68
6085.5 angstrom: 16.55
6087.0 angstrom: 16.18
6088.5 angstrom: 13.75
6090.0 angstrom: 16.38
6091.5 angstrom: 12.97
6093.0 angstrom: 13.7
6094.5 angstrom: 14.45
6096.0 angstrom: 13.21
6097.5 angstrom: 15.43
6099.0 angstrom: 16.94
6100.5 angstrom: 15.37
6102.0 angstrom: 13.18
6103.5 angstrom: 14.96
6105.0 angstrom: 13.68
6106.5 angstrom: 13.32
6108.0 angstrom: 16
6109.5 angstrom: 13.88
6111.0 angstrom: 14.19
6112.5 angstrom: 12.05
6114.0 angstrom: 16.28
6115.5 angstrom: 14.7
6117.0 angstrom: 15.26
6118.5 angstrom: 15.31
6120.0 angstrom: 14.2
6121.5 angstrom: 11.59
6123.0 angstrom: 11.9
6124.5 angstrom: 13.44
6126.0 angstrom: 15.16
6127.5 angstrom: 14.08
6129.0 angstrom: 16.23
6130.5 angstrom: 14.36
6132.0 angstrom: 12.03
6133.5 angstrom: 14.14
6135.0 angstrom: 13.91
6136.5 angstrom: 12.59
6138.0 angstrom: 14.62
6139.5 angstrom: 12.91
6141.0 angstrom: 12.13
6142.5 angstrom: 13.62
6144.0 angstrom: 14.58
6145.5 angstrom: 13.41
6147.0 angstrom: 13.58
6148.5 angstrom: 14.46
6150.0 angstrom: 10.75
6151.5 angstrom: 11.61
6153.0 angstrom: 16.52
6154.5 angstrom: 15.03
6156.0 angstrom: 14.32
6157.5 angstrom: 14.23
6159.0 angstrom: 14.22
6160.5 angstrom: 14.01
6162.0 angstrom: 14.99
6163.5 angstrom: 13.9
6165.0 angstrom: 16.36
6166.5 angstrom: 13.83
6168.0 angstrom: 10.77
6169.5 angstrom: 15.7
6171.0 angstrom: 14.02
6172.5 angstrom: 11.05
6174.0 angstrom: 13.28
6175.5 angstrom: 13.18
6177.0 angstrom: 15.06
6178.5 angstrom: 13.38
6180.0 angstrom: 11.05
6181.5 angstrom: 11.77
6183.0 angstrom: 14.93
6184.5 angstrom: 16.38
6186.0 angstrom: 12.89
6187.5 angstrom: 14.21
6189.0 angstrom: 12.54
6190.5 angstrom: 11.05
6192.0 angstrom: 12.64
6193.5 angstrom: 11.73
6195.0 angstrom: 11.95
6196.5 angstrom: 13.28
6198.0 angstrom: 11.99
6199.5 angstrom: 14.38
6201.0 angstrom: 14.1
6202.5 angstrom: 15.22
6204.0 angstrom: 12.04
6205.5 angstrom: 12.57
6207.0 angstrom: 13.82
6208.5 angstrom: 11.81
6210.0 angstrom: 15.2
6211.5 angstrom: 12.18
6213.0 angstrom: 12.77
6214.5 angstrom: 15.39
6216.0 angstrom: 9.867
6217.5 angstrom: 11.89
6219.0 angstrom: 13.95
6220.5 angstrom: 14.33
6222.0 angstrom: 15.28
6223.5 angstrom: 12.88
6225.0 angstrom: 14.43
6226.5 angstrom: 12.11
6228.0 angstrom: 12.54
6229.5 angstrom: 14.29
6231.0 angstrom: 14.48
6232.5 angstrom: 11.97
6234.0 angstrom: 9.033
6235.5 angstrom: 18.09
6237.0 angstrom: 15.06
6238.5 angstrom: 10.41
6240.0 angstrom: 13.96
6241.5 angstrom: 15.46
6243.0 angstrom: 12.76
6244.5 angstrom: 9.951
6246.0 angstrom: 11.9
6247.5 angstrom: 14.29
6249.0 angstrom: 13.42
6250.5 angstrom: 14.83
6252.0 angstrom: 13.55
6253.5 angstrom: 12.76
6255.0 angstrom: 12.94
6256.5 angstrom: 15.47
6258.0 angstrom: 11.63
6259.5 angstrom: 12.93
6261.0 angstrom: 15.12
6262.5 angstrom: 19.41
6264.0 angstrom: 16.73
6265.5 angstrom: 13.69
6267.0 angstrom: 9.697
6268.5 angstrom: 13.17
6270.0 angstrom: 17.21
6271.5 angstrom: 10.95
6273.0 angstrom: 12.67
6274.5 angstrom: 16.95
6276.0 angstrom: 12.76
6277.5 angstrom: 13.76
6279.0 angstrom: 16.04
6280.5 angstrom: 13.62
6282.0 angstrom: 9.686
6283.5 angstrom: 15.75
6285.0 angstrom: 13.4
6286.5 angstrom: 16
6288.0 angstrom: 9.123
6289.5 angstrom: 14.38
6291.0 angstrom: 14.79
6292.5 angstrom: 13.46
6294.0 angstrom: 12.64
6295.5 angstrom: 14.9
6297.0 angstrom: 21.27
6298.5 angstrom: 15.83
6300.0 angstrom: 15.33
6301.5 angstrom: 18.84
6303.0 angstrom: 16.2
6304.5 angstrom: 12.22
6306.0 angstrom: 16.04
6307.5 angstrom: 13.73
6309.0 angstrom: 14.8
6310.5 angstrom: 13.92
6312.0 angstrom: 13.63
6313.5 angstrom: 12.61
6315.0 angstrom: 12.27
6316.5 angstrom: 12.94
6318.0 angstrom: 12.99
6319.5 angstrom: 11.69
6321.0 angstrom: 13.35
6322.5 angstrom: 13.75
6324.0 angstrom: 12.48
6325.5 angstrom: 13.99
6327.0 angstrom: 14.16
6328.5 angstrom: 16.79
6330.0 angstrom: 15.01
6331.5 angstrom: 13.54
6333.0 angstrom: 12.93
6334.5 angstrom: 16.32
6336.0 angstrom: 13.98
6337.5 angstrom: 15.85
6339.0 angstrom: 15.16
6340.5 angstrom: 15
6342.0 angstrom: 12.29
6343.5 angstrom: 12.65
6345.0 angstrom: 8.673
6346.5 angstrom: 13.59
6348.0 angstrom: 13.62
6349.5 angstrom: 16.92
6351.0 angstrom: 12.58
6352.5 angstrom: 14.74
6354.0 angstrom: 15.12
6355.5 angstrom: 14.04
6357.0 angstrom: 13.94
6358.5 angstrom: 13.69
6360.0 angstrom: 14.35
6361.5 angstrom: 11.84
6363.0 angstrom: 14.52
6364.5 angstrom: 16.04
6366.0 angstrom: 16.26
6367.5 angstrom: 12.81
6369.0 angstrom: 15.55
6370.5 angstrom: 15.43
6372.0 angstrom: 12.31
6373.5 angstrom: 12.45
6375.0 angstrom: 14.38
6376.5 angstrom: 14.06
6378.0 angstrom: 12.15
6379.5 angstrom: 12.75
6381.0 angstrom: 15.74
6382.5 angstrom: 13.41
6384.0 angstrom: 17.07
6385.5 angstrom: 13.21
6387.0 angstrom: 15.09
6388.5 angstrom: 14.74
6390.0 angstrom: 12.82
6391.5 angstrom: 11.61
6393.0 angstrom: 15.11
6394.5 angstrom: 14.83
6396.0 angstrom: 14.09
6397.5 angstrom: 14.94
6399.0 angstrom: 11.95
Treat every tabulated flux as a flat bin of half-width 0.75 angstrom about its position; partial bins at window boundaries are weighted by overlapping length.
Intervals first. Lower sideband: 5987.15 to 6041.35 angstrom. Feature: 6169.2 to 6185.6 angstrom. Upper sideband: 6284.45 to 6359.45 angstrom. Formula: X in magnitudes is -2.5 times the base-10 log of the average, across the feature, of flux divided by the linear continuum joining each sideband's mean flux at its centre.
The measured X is 0.047 mag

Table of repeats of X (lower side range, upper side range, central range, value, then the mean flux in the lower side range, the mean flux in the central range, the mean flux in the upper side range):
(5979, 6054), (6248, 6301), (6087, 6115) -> -0.03 mag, 14.1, 14.5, 14.2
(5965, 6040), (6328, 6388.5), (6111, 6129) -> 0.01 mag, 14.3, 14.1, 14.1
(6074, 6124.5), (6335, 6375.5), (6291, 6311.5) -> -0.09 mag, 14.2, 15.3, 14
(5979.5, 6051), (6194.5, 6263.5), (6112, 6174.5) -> -0.01 mag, 14.1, 13.8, 13.4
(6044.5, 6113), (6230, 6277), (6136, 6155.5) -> 0.03 mag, 14.2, 13.5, 13.7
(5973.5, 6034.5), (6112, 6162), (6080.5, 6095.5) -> -0.05 mag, 14.2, 14.6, 13.9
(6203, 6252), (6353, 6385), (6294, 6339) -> -0.05 mag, 13.2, 14.5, 14.2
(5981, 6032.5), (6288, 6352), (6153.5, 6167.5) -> -0.03 mag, 14.1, 14.5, 14.2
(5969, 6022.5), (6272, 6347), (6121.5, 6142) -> 0.05 mag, 14.4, 13.6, 14.1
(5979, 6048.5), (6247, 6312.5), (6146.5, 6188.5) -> 0.04 mag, 14.1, 13.8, 14.3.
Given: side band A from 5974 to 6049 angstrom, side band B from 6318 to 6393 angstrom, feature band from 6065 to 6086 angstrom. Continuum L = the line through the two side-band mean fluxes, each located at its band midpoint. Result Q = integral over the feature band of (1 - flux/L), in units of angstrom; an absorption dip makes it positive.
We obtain 0.2 angstrom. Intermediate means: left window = 14.1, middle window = 14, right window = 14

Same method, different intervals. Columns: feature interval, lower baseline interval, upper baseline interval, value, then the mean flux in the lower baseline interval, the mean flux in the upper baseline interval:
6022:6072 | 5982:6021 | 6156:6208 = 0.0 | 14.1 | 13.4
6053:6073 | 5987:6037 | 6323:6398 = -0.1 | 14.1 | 14.1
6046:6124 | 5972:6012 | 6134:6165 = -0.3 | 14.5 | 13.8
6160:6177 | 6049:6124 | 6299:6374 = 0.4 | 14.2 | 14.1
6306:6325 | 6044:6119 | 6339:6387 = 0.9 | 14.3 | 13.9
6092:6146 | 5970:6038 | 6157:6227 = -1.4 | 14.3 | 13.4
